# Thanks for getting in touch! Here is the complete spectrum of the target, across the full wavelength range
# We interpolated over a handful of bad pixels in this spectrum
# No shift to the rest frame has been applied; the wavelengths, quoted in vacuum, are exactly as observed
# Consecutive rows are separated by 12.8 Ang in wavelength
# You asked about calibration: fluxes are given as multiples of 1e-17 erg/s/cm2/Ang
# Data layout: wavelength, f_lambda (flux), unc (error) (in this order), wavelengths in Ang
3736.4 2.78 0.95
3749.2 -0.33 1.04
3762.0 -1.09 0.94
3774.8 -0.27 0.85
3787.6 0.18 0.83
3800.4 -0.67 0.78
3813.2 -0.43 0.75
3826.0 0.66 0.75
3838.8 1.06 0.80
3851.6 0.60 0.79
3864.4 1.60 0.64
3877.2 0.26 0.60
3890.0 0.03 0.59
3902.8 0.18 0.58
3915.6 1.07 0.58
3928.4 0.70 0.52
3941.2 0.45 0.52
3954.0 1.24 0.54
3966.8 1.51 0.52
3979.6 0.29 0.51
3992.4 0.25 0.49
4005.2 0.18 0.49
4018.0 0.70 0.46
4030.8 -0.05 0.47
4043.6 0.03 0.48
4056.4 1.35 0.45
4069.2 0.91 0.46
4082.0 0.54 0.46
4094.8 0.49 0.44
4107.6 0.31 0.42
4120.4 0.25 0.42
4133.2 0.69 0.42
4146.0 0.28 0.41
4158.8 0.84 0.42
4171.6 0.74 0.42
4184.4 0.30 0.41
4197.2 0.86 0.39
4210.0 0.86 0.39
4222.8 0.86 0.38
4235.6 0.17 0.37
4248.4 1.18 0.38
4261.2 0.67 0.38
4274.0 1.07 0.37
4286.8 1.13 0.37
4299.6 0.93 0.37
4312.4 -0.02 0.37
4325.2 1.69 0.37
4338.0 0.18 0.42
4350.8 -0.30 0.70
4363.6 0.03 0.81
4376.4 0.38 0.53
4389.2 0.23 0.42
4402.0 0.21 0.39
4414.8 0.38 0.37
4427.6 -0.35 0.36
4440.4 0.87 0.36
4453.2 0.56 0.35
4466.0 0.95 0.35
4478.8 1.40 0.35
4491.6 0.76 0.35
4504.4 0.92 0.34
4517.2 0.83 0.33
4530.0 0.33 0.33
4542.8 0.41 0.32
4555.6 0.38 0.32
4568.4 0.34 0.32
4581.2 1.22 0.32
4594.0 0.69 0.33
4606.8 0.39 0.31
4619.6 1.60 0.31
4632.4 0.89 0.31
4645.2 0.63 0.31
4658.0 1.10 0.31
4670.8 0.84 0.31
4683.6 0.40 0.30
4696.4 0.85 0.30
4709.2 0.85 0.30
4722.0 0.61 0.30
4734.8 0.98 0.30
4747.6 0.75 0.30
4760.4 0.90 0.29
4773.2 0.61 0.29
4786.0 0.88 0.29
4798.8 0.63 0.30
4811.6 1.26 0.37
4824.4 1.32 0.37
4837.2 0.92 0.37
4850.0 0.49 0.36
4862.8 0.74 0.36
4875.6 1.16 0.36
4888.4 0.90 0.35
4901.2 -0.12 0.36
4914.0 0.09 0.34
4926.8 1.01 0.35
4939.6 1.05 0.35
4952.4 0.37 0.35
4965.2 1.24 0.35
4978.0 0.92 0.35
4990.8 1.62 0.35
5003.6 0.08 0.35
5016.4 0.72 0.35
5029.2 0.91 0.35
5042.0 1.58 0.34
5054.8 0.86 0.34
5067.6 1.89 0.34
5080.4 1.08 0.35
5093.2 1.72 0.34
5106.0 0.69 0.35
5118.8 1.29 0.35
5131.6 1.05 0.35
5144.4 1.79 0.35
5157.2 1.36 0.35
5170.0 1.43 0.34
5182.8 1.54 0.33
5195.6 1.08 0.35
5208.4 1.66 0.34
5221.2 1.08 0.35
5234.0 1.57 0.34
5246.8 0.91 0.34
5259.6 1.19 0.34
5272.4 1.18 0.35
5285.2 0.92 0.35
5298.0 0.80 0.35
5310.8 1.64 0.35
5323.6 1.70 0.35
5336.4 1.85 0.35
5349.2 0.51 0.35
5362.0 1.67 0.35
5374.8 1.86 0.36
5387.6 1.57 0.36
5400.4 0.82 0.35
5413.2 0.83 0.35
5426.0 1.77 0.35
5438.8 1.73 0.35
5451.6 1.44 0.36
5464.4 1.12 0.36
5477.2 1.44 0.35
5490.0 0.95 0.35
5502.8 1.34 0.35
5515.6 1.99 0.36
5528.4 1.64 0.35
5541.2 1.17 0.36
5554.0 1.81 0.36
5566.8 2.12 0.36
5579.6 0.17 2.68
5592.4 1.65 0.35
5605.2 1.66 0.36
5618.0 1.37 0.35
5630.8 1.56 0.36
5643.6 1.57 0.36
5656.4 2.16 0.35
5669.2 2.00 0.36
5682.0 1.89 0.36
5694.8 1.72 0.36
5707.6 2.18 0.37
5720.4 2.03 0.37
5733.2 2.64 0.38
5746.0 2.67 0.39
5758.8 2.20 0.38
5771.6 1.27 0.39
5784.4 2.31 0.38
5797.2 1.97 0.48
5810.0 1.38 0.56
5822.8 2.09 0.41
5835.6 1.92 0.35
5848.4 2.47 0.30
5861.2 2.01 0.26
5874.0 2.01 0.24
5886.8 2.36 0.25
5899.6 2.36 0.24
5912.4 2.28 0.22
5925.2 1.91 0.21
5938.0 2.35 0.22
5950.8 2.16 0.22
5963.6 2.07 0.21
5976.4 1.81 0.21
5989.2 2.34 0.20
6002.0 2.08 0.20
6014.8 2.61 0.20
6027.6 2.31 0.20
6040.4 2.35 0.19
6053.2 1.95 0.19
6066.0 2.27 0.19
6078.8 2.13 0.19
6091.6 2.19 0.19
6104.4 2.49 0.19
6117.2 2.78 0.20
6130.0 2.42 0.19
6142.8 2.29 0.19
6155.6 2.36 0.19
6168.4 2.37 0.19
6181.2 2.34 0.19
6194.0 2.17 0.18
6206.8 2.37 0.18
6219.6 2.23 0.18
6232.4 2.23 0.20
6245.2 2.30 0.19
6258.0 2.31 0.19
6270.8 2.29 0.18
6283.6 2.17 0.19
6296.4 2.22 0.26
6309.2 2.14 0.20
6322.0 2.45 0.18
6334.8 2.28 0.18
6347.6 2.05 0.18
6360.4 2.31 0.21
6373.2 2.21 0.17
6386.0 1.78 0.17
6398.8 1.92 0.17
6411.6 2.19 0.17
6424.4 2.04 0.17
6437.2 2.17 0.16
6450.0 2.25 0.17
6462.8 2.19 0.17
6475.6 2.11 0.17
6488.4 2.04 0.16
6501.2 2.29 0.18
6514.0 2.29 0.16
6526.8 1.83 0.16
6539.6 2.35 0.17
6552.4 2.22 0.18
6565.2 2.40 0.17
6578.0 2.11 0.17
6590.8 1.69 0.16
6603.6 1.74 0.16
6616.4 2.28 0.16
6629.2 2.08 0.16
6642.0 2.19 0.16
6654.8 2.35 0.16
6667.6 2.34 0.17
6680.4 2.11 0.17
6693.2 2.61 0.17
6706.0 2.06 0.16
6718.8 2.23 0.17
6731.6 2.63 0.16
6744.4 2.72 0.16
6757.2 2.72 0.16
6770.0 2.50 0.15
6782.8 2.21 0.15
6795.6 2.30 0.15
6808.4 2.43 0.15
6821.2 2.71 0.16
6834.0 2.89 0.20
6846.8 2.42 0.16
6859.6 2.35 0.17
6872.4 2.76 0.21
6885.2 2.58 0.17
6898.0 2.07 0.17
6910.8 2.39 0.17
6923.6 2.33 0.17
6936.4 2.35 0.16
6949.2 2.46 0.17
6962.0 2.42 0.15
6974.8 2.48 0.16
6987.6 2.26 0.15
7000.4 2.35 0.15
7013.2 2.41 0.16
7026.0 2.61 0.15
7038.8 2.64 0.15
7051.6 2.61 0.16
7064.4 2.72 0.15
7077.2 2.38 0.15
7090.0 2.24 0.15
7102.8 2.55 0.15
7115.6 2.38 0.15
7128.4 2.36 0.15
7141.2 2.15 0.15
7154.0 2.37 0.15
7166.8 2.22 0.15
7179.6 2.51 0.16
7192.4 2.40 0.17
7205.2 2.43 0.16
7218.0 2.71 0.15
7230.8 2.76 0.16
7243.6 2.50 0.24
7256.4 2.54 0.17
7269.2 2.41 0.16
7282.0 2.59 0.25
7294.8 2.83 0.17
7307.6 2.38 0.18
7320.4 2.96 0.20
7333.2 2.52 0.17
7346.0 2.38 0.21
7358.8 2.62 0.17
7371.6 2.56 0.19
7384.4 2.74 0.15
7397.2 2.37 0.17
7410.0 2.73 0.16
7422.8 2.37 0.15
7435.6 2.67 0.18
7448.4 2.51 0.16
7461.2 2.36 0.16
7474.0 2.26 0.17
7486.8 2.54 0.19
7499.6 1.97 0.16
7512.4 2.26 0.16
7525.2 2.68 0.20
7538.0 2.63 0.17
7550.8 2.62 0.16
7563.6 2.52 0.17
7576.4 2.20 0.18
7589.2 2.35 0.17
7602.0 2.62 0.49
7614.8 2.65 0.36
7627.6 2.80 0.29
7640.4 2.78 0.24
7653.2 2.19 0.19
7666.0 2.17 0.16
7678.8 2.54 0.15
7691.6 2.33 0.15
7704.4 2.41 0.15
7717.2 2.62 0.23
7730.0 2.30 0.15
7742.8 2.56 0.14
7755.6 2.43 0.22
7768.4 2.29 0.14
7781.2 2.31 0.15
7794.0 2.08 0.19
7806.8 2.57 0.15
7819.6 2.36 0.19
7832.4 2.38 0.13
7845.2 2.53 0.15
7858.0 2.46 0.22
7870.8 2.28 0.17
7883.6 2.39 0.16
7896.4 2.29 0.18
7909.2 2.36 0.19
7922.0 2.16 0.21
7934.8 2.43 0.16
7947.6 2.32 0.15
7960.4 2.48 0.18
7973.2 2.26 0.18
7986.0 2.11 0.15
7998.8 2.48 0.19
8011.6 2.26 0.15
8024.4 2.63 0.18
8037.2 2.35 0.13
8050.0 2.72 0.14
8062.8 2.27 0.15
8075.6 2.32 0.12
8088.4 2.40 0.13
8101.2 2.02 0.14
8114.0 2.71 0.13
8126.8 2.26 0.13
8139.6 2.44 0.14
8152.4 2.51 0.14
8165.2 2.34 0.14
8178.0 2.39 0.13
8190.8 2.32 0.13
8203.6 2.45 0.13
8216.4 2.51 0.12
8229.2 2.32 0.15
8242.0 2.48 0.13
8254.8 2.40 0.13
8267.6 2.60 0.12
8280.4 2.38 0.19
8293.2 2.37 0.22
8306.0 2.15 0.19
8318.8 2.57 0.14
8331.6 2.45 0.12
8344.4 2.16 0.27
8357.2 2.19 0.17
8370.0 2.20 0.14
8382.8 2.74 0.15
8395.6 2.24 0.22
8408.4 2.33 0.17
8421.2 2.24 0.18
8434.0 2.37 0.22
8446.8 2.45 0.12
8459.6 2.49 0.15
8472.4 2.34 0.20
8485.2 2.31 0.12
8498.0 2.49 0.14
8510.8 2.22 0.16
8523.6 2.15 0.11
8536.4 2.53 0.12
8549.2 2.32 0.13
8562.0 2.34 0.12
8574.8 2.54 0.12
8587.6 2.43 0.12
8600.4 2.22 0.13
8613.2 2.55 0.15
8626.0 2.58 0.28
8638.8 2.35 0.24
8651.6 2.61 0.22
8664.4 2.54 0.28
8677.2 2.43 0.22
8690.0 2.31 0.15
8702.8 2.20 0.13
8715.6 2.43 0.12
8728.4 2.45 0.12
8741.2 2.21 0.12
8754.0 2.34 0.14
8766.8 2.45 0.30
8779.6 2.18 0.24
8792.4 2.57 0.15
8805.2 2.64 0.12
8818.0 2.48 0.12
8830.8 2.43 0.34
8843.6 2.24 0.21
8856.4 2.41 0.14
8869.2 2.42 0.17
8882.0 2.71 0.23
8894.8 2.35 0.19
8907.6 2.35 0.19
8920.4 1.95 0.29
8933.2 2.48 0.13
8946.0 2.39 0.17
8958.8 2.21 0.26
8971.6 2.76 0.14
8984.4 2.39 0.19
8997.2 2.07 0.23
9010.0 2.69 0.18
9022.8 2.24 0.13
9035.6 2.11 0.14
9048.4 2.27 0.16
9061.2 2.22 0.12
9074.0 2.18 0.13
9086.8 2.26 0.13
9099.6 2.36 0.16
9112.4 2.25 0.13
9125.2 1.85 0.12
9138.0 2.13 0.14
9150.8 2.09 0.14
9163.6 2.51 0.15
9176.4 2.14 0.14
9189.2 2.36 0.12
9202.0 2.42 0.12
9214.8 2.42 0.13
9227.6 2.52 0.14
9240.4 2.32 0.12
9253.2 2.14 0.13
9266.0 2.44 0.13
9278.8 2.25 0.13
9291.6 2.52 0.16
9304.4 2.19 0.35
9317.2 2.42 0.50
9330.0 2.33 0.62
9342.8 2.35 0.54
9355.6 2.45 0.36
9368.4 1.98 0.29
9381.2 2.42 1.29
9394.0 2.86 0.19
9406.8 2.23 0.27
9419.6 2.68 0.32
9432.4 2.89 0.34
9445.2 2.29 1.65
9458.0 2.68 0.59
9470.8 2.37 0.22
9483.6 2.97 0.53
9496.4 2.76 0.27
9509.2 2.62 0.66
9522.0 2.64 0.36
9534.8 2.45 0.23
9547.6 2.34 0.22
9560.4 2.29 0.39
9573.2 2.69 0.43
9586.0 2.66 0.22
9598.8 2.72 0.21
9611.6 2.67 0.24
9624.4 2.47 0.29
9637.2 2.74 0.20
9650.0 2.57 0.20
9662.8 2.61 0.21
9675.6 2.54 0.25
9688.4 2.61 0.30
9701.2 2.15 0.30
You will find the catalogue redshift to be 0.27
